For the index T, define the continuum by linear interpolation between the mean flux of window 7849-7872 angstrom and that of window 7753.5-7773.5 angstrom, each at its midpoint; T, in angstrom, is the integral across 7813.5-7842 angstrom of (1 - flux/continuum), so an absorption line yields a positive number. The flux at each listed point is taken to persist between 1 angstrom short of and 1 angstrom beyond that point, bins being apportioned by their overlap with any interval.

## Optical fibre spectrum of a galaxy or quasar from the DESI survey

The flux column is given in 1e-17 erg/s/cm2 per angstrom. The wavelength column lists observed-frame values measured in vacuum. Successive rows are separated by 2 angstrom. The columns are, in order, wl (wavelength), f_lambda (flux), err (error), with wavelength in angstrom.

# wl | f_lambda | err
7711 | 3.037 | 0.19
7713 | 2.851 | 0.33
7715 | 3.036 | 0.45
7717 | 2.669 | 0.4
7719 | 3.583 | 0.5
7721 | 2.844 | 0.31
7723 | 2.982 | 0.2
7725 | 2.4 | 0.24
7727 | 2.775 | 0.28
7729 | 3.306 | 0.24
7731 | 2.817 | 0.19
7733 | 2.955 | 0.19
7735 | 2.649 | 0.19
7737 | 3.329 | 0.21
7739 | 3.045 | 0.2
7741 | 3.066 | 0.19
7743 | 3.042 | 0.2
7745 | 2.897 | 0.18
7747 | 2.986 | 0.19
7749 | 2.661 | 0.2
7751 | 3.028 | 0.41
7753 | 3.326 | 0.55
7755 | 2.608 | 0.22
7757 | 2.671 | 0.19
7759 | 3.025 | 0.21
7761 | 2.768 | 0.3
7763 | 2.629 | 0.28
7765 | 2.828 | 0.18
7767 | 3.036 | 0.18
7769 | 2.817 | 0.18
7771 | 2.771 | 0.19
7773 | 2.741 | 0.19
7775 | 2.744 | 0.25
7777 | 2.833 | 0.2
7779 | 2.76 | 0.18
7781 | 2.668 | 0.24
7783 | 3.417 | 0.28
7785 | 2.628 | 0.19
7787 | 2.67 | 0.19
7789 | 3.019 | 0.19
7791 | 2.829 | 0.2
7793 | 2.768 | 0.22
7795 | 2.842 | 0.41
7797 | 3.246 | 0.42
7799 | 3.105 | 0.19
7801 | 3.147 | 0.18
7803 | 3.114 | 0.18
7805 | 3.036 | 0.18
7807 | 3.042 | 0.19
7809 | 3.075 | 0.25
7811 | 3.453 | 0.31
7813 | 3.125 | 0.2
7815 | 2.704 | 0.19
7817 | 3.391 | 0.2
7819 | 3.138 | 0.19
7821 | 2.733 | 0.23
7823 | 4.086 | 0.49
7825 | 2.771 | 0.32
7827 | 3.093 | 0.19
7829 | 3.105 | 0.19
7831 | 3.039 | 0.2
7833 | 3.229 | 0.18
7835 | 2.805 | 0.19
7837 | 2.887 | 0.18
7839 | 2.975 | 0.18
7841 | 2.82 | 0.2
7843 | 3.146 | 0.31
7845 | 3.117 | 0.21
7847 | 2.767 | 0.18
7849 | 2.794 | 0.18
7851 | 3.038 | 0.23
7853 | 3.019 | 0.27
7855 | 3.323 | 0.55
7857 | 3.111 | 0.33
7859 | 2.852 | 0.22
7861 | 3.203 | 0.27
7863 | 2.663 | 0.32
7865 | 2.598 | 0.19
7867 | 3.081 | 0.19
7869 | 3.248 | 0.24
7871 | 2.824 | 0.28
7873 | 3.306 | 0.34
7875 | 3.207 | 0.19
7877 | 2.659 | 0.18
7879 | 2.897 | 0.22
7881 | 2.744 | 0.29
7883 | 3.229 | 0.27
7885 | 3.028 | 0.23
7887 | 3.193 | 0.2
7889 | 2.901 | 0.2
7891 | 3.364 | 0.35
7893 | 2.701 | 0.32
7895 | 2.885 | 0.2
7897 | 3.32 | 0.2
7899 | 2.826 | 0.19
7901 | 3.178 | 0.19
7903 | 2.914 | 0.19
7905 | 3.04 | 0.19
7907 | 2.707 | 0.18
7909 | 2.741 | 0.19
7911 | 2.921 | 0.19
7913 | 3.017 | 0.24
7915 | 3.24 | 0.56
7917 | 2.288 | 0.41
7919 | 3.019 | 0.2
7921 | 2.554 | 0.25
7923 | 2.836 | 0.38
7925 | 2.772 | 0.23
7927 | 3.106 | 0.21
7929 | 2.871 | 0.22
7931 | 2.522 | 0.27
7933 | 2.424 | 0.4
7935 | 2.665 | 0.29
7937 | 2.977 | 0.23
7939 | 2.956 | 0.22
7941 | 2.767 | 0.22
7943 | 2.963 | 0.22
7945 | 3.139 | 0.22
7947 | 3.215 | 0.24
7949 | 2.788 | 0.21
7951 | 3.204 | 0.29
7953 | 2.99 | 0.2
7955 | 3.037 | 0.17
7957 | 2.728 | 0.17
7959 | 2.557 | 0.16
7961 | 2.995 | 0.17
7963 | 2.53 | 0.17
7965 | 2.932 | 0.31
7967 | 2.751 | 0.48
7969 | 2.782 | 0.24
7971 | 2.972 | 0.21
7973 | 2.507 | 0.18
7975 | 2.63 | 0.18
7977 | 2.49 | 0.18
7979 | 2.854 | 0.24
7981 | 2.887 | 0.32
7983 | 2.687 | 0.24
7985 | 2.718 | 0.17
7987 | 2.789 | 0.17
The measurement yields -1.28 angstrom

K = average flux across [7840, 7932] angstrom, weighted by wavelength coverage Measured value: 2.95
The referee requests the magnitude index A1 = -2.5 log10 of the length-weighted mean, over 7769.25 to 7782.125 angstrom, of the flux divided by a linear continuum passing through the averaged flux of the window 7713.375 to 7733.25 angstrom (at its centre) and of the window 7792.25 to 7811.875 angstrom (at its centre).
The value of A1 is 0.10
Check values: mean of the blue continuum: 2.93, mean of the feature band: 2.76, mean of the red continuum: 3.08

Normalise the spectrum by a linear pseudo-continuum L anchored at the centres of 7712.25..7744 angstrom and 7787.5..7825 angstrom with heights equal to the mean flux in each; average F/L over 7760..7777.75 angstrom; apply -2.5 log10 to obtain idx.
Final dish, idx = 0.09 mag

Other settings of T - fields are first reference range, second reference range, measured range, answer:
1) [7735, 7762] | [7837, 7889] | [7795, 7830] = -1.9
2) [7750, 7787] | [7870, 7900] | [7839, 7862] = -0.4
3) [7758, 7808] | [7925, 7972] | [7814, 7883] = -3.1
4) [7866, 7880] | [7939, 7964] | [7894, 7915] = 0.1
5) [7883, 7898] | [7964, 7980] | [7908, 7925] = 0.8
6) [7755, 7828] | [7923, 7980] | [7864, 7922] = -1.6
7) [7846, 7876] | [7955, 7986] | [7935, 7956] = -1.4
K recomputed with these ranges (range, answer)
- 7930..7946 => 2.8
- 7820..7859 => 3.04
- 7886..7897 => 3.04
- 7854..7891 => 3.01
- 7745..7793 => 2.85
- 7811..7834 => 3.14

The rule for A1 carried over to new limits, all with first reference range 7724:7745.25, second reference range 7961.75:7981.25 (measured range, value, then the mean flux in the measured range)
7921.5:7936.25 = 0.01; 2.74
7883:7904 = -0.09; 3.04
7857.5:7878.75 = -0.05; 2.97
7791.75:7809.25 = -0.06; 3.04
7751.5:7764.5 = 0.03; 2.84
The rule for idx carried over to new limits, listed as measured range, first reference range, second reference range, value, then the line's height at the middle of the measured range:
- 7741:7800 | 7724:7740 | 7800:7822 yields 0.04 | 3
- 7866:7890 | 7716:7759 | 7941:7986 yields -0.06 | 2.87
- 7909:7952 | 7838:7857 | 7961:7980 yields -0.02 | 2.82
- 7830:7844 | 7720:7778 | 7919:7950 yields -0.05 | 2.86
